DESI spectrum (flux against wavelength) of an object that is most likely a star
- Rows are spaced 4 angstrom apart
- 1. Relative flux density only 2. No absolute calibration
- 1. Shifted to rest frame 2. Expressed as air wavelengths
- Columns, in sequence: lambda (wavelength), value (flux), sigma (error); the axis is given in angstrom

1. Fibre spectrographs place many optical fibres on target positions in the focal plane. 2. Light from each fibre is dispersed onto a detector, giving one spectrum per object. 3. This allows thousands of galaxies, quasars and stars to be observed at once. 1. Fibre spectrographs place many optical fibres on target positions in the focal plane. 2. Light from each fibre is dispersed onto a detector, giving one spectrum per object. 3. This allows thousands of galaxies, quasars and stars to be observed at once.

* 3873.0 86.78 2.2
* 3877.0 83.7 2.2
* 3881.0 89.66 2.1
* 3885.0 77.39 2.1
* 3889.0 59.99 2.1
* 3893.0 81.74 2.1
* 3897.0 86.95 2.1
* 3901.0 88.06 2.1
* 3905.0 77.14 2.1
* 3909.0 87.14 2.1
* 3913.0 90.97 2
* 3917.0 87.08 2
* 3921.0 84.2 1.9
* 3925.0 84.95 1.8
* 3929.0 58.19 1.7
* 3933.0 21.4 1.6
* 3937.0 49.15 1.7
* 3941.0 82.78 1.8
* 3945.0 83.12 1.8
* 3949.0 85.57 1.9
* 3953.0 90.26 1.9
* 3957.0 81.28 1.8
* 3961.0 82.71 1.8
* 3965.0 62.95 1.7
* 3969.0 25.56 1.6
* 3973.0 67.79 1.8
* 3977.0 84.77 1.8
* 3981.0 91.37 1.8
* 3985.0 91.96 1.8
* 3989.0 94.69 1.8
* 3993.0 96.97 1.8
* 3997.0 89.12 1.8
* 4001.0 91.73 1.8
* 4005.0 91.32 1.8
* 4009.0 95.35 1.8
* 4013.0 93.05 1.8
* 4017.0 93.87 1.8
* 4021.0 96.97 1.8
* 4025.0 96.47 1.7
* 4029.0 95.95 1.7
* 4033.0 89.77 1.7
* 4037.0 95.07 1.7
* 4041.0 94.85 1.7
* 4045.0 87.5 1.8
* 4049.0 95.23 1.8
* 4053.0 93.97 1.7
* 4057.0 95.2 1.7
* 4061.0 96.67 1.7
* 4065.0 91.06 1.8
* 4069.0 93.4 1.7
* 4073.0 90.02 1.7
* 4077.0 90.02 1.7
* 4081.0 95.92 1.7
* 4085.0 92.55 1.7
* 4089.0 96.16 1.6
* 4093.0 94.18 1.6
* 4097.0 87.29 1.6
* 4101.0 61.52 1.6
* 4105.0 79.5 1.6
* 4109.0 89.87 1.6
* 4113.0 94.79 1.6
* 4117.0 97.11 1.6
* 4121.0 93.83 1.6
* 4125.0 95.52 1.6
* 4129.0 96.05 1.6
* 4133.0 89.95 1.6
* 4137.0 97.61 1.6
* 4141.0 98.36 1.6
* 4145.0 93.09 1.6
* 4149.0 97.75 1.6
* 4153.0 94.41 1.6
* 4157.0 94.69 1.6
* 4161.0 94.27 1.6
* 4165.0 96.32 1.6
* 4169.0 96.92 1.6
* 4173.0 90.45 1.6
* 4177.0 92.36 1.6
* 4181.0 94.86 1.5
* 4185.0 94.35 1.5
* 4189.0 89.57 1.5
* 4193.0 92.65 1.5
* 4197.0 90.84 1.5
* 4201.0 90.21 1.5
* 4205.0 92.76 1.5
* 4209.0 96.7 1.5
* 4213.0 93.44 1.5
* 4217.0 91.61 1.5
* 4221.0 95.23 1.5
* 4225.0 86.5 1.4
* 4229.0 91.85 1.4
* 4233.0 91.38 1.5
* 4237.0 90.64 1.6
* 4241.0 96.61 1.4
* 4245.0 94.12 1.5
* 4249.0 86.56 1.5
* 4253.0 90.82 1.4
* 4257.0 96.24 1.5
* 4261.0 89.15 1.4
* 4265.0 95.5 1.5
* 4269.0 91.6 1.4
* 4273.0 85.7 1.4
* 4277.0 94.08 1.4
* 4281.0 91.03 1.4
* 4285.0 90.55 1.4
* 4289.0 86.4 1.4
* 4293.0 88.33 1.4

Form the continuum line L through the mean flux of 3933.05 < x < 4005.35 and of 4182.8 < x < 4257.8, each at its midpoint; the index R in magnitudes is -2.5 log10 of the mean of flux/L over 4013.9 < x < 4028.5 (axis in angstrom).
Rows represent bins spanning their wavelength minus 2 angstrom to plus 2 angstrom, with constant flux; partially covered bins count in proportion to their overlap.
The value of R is -0.18 mag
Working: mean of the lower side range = 78.3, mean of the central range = 95.6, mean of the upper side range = 92.2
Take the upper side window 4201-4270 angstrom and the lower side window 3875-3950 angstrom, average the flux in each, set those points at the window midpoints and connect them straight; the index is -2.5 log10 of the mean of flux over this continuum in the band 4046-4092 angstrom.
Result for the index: -0.11 mag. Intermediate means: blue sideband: 76.7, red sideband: 92.3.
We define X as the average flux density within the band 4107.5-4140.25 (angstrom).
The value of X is 94.6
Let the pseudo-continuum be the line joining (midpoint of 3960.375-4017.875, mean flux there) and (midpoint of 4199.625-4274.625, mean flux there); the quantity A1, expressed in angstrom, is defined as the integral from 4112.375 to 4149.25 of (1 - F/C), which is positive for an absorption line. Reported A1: -2.9 angstrom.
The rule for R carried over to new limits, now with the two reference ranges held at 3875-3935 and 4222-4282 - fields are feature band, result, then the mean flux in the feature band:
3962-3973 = 0.46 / 52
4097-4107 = 0.16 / 73.9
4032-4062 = -0.13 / 93.6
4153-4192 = -0.07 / 93.8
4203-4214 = -0.05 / 94.4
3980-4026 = -0.15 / 93.6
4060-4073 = -0.11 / 92.9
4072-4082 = -0.09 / 91.8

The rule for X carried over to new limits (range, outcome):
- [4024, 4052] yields 93.5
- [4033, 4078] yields 92.9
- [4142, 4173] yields 95.1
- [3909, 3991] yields 75.3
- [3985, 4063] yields 93.8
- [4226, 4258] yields 92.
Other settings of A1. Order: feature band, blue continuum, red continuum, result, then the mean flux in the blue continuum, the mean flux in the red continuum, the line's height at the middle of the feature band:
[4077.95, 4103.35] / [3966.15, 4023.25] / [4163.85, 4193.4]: 0.51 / 85.7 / 93.4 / 89.7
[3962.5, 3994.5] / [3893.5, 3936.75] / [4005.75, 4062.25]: 3.38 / 75.7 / 94.2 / 85.5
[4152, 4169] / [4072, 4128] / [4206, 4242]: -0.74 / 90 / 92.6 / 91.2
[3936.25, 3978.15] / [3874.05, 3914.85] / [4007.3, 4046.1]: 7.16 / 82.3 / 94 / 87.9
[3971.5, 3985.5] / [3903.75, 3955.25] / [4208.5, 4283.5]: -1.00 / 75.5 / 91.9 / 78.1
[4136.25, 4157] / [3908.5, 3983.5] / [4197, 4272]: -2.28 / 73.6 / 92.1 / 86.5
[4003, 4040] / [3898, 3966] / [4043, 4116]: -4.03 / 76.6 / 90.4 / 85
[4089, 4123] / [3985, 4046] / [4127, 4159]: 2.50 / 93.6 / 95.2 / 94.8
